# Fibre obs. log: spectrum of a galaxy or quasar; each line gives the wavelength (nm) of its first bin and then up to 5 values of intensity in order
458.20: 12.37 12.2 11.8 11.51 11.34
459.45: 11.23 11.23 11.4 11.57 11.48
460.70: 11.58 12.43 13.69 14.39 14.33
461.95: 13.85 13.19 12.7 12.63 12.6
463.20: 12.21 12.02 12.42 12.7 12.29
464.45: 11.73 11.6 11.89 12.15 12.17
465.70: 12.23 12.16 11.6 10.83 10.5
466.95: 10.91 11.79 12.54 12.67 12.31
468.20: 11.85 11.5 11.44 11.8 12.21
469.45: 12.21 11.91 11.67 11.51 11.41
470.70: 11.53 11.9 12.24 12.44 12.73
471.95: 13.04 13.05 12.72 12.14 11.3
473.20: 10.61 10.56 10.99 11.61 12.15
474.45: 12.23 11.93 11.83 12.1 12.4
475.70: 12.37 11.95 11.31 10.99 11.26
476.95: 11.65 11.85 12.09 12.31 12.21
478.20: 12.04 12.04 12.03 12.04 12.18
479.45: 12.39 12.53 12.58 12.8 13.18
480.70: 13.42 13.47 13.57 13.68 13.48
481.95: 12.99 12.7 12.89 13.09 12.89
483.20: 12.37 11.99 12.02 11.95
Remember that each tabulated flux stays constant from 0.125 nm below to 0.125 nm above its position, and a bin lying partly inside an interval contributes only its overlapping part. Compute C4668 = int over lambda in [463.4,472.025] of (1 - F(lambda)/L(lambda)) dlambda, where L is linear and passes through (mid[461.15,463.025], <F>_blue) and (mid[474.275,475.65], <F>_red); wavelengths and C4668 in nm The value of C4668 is 0.62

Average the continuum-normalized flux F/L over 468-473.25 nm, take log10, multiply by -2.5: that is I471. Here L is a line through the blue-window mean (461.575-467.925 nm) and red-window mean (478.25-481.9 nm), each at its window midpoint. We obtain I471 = 0.04 mag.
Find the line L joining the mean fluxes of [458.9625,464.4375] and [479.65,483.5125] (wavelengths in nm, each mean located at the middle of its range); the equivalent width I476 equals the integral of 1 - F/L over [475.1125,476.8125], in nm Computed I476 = 0.14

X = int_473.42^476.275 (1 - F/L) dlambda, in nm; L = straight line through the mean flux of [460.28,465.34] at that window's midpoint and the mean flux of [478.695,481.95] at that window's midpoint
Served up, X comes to 0.22 nm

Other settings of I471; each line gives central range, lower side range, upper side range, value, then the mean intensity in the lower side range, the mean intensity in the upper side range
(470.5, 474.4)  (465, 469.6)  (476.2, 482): 0.01 mag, 11.8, 12.4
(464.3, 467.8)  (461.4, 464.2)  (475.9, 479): 0.08 mag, 12.9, 11.8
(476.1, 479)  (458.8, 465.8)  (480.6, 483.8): 0.09 mag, 12.3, 13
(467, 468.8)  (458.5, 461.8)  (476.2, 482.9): 0.03 mag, 12.1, 12.5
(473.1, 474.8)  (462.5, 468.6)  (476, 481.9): 0.07 mag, 12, 12.4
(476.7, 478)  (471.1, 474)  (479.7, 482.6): 0.06 mag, 12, 13.1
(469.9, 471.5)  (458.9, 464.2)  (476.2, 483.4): 0.06 mag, 12.4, 12.5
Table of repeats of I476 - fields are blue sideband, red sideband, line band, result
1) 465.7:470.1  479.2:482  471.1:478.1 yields 0.29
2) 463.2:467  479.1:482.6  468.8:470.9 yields 0.07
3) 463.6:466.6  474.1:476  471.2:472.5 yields -0.07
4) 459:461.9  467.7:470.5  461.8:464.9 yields -0.09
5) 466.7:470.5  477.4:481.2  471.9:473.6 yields 0.03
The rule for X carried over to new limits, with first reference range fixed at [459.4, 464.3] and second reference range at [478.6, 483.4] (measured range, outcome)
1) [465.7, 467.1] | 0.144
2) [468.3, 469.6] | 0.083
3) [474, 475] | 0.056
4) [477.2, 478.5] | 0.069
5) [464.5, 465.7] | 0.058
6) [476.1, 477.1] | 0.114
